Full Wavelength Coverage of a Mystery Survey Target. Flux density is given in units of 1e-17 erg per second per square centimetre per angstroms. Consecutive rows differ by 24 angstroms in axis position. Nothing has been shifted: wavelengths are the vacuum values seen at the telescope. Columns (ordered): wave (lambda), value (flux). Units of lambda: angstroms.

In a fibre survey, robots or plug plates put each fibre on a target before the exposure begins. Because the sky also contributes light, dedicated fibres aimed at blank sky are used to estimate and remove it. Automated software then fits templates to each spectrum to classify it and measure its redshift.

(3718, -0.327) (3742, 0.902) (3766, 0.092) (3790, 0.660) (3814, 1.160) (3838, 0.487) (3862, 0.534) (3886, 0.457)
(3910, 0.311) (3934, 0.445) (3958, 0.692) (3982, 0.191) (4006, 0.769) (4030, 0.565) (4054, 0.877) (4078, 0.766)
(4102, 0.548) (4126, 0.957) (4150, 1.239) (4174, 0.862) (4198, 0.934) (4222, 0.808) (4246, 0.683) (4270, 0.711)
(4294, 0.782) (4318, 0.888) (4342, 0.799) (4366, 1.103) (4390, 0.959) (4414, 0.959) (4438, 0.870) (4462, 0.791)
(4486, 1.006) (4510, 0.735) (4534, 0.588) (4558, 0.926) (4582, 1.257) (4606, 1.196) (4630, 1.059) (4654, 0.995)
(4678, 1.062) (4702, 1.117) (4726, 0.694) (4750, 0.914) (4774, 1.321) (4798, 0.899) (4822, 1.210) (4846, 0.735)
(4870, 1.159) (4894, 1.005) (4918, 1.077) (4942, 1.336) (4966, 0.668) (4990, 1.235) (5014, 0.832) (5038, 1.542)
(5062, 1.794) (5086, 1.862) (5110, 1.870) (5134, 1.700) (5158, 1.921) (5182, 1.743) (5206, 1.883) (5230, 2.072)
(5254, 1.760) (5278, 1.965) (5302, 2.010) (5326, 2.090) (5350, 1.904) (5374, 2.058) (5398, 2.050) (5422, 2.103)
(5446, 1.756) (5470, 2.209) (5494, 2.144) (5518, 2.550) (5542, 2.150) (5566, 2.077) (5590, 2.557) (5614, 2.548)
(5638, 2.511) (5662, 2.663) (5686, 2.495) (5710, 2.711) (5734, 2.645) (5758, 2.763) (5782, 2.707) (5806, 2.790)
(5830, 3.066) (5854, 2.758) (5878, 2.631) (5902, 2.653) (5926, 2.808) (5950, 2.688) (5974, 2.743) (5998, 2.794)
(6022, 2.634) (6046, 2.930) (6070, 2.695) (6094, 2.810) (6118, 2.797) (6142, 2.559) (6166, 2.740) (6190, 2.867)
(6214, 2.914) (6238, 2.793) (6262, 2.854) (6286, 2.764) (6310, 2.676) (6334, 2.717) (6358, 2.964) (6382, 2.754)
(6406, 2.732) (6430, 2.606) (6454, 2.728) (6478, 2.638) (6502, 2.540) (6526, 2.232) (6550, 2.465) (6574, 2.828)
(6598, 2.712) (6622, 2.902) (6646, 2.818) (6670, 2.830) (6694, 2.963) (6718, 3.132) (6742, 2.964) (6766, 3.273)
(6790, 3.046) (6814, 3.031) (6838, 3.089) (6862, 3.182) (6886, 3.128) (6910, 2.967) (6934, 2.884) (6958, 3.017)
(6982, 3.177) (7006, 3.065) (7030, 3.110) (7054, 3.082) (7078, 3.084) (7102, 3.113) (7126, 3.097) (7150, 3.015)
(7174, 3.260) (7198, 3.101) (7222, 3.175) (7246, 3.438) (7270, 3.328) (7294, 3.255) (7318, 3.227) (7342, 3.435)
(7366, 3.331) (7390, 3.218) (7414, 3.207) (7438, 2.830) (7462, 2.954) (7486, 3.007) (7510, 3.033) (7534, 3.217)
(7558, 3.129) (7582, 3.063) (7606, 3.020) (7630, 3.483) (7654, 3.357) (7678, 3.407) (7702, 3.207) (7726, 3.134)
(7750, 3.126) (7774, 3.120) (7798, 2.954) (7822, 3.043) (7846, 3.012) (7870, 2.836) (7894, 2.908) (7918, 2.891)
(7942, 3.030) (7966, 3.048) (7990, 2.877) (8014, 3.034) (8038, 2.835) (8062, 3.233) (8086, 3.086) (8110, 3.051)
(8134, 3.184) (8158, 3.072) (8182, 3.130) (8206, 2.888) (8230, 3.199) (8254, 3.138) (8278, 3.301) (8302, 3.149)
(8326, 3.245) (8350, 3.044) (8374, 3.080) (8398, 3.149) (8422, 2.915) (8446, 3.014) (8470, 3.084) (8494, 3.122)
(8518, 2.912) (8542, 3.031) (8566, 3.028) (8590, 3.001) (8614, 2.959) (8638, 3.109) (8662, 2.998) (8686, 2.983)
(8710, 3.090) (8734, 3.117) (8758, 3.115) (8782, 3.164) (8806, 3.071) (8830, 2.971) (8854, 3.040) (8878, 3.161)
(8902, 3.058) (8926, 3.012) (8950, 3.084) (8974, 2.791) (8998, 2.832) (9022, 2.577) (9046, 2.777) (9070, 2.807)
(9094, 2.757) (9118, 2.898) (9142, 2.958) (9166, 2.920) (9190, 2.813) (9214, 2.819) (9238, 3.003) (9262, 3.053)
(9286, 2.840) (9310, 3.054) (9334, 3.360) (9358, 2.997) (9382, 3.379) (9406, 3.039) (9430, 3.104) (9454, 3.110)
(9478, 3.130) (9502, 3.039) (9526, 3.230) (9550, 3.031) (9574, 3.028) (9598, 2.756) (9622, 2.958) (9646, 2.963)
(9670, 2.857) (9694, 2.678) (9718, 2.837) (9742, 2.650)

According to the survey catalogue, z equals 0.263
